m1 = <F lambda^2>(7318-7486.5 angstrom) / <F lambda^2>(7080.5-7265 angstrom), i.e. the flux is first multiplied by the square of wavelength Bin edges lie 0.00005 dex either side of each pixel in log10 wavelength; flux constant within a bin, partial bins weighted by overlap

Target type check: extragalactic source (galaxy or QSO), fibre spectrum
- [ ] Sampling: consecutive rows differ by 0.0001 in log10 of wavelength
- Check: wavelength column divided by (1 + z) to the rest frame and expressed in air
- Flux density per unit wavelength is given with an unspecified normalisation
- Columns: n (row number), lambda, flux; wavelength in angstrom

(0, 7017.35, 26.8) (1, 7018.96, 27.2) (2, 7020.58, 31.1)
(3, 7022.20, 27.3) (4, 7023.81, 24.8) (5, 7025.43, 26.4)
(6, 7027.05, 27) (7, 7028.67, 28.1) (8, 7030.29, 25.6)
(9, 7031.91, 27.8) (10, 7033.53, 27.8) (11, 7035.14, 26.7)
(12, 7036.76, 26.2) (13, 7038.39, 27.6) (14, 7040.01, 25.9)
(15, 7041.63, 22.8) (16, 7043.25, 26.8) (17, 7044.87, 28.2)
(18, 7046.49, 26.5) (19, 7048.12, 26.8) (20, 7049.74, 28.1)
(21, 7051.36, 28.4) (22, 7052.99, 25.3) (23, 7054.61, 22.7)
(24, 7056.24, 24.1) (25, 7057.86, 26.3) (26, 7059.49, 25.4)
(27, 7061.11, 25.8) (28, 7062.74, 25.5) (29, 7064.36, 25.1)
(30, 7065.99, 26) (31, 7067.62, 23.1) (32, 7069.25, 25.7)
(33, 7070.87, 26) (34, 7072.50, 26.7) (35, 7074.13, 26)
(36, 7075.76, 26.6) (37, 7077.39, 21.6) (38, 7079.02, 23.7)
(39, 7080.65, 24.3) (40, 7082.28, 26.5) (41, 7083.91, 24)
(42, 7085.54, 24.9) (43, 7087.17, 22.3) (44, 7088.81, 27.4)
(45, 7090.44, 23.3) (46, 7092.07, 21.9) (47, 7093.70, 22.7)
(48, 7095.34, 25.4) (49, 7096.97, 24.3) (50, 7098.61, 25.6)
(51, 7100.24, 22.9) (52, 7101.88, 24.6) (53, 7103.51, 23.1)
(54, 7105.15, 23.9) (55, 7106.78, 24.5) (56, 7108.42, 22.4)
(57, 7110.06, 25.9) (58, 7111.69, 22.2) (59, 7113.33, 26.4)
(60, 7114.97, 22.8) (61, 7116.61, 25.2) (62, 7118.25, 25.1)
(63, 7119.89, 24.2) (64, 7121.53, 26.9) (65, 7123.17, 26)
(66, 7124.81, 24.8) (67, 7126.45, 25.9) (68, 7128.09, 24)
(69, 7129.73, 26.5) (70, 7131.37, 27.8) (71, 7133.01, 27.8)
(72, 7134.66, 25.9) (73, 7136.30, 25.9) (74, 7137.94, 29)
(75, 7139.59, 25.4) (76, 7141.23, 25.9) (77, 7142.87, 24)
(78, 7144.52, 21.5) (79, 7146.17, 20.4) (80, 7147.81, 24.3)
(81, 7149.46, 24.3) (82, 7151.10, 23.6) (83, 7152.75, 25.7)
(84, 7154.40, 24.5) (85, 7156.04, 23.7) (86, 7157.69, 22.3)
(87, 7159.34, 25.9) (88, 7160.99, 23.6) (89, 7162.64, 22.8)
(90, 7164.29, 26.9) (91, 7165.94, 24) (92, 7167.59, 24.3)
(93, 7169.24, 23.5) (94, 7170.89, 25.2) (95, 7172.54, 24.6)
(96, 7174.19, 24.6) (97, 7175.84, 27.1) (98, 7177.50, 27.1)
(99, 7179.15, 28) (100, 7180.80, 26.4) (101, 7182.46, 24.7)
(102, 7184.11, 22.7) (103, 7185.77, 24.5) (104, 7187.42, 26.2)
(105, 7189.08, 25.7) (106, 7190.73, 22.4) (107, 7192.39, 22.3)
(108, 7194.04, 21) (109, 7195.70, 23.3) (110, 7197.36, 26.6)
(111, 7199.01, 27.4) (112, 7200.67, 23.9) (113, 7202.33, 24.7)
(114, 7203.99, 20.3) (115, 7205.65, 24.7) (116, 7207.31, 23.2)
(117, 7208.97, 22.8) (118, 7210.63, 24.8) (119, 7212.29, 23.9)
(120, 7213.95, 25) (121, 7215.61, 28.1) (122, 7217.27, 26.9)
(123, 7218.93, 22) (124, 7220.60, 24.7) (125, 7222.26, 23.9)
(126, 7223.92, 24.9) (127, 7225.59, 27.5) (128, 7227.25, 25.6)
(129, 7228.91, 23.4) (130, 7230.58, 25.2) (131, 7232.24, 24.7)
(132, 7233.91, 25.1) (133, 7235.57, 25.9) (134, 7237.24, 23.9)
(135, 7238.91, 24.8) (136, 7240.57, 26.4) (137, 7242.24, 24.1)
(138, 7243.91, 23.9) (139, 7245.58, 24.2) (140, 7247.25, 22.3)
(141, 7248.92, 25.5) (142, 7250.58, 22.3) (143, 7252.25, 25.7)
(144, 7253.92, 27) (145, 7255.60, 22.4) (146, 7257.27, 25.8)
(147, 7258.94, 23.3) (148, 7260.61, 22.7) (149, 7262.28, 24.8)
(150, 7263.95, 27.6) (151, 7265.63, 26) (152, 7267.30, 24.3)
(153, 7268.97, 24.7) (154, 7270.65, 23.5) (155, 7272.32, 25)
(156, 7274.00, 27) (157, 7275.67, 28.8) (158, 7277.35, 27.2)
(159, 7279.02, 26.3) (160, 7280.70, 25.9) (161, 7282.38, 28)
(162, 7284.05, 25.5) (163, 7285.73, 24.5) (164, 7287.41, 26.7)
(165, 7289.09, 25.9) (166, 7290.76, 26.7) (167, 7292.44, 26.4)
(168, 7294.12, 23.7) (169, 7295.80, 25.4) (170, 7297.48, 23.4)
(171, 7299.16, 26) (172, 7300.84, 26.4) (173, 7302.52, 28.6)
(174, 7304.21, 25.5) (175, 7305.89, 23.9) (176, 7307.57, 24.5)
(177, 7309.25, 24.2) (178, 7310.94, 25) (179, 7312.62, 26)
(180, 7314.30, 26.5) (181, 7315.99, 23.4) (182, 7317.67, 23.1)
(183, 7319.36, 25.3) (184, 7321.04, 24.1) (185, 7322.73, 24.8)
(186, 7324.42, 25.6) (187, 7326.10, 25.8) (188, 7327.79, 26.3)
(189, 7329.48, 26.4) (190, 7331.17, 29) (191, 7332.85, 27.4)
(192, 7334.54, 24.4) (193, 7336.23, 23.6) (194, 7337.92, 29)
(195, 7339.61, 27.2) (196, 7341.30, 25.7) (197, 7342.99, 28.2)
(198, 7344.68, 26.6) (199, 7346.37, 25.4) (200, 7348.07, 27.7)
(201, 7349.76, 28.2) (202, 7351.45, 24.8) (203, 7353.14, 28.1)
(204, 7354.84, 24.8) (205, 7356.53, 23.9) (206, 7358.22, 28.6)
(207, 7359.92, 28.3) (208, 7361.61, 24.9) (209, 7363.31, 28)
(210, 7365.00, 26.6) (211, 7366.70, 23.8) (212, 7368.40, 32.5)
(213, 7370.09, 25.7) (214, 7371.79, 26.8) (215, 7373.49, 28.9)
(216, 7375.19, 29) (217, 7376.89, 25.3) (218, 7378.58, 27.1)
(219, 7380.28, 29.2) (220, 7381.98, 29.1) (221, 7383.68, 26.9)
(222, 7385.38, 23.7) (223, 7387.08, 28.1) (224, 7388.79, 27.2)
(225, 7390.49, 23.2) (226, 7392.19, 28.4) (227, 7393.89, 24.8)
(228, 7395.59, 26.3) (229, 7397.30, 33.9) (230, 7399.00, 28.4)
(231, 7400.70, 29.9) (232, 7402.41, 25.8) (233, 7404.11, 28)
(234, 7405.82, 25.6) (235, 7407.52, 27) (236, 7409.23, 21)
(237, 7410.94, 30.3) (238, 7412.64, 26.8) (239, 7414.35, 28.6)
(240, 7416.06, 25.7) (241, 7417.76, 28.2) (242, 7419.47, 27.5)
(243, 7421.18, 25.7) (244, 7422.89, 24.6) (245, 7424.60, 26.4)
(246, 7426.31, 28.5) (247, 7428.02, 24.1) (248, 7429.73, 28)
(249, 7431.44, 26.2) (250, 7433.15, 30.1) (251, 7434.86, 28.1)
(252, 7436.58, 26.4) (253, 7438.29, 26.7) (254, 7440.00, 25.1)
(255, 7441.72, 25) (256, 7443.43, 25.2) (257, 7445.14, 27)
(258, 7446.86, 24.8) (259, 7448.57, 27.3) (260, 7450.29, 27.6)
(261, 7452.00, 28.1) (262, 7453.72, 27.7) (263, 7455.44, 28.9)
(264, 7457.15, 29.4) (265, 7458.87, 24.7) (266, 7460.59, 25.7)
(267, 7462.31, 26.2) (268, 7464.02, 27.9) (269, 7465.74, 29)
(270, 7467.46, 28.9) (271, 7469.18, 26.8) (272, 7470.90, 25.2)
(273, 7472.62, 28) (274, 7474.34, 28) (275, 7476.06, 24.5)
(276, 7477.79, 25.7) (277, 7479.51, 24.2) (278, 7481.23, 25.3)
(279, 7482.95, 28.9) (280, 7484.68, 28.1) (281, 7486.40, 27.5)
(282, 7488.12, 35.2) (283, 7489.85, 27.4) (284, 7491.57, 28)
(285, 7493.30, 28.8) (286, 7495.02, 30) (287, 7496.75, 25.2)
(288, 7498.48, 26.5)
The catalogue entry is 1.2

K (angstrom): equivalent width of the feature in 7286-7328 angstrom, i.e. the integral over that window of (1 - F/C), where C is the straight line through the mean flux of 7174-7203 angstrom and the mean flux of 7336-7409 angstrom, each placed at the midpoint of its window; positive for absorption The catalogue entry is 1.6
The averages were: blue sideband 24.9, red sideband 27.1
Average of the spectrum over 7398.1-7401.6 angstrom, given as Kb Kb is 29.2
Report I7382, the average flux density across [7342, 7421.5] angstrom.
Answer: 27.1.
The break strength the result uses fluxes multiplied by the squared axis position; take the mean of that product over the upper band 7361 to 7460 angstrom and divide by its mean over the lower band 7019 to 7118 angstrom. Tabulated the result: 1.17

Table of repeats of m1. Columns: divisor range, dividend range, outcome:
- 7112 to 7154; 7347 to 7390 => 1.15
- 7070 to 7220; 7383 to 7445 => 1.17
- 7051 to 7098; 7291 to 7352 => 1.11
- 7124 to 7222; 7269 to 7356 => 1.09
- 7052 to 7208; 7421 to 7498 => 1.20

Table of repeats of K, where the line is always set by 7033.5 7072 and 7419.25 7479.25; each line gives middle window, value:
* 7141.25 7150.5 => 1.0 angstrom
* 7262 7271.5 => 0.4 angstrom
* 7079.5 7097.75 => 1.2 angstrom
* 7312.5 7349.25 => 0.7 angstrom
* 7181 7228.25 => 3.3 angstrom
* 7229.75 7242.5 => 0.6 angstrom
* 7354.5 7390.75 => -0.5 angstrom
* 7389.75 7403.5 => -0.5 angstrom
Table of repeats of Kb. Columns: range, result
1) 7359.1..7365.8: 27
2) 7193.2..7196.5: 22.2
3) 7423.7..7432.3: 26.6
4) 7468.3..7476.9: 26.5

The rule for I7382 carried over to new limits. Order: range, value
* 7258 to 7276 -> 25.2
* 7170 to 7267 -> 24.7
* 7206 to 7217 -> 24.8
